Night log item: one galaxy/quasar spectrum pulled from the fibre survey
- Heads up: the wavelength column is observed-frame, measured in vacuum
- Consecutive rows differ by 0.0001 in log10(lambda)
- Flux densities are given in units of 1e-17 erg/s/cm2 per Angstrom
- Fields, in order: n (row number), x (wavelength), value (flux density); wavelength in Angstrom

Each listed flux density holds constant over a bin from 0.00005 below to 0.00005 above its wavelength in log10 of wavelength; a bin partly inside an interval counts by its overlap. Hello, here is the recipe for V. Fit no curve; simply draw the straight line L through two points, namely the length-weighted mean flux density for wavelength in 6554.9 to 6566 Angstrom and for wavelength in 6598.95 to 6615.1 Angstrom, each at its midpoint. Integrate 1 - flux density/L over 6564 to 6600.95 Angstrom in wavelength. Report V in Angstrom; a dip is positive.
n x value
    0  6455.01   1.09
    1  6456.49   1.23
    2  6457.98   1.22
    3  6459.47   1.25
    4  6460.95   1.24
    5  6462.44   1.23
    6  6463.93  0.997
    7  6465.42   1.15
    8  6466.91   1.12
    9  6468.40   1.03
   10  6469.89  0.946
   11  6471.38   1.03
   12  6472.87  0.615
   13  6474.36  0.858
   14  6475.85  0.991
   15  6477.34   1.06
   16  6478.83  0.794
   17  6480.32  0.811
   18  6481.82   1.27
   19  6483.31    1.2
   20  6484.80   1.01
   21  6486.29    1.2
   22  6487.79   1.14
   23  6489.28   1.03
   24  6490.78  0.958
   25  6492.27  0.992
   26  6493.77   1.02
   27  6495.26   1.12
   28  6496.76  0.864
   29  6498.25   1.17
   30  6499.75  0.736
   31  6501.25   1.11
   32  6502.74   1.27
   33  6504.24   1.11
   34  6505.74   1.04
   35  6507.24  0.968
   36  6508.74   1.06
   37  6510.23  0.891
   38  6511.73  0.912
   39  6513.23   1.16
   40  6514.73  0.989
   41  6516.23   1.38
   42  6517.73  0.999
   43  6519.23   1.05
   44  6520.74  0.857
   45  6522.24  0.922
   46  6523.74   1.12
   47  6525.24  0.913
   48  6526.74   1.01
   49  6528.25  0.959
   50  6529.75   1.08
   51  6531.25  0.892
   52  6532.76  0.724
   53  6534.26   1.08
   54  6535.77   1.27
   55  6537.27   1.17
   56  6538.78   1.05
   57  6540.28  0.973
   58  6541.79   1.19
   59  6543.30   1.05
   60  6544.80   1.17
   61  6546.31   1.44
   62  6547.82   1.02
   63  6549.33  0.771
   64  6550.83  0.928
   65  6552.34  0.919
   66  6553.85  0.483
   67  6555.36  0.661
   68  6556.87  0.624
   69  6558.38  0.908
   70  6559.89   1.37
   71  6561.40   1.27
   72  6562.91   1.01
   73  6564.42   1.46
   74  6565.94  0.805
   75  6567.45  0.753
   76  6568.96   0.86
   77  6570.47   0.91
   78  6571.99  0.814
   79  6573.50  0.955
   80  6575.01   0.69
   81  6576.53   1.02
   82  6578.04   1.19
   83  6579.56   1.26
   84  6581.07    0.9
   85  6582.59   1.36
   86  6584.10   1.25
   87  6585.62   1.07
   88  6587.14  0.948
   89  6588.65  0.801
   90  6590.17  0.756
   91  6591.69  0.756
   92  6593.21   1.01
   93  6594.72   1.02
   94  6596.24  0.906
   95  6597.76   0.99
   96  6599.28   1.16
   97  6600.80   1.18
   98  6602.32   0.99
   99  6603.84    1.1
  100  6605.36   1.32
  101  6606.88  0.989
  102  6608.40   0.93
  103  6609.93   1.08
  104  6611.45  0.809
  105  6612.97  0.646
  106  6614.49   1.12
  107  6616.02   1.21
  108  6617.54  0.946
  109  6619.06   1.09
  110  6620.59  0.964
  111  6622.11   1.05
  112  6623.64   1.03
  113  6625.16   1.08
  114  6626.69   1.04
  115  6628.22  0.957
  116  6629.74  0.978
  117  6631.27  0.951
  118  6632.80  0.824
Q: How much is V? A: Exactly 1.6 Angstrom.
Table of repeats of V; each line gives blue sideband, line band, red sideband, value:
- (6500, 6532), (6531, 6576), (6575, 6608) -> 2.5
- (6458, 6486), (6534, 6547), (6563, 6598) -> -2.0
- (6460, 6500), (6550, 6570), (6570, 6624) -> 1.7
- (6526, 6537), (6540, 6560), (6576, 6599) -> 1.2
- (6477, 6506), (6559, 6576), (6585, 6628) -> 0.4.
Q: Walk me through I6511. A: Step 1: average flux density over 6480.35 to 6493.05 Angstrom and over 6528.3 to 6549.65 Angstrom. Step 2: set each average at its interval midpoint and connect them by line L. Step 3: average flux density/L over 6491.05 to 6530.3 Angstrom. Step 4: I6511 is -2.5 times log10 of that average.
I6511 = 0.05 mag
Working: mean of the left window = 1.08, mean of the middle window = 1.03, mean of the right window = 1.07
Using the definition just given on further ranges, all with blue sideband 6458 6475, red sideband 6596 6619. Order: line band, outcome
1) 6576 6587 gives -0.11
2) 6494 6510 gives 0.01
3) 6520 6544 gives 0.03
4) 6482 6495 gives -0.03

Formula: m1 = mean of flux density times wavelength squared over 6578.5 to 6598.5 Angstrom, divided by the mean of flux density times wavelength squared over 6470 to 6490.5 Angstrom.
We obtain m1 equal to 1.04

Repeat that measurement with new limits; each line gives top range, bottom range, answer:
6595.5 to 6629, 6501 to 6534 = 1.04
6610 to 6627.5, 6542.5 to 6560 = 1.10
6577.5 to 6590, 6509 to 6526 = 1.08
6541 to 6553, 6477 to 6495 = 1.04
